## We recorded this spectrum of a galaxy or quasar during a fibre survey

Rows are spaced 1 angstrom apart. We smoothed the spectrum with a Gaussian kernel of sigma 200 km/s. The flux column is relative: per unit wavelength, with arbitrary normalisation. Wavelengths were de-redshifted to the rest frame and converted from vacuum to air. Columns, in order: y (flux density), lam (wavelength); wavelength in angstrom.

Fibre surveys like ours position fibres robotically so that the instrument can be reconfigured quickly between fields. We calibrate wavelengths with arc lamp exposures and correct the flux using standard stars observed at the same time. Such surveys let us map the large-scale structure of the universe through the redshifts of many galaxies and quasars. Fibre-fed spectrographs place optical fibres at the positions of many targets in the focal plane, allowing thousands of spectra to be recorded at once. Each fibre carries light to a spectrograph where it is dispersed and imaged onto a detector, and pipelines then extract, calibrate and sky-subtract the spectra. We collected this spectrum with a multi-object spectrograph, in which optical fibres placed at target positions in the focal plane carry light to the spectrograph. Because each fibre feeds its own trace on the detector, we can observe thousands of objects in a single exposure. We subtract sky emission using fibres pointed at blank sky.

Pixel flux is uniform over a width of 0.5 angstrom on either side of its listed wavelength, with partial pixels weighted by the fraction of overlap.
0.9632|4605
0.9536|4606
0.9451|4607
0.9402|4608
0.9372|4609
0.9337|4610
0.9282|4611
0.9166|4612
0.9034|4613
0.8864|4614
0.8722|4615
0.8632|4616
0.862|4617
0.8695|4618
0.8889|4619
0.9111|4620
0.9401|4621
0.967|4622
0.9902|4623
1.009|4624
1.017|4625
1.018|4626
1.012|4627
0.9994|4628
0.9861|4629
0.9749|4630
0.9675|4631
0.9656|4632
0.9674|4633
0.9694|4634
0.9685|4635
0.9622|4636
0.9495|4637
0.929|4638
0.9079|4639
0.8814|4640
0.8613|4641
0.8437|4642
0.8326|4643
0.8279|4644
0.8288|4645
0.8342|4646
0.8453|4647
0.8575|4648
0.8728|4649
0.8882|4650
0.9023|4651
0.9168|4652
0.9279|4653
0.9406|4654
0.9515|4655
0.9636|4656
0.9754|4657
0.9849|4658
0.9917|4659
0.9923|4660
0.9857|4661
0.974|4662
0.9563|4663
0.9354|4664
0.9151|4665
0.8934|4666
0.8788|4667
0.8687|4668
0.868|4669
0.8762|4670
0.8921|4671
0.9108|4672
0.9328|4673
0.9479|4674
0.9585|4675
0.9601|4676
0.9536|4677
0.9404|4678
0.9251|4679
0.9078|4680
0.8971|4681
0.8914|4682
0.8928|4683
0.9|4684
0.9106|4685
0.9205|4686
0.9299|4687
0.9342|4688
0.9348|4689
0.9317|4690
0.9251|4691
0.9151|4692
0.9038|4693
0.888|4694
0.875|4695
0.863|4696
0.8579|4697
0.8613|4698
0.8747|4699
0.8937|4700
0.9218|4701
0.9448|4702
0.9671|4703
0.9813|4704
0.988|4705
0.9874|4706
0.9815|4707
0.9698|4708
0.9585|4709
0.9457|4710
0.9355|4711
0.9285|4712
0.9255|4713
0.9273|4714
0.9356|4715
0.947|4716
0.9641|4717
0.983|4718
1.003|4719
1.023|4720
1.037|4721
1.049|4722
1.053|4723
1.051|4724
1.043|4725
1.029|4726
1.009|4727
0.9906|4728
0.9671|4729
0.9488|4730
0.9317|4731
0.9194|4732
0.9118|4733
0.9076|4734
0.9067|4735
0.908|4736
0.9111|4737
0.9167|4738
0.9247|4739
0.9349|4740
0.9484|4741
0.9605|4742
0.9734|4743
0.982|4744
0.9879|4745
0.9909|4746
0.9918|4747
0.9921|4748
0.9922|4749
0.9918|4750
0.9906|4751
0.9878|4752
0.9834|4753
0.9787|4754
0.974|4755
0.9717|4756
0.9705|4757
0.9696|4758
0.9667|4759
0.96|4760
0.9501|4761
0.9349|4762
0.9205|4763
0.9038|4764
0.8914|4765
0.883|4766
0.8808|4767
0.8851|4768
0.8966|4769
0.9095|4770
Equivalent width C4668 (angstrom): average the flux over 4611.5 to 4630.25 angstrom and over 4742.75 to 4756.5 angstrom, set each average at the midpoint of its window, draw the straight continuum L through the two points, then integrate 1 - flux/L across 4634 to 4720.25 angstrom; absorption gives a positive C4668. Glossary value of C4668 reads 3.4 angstrom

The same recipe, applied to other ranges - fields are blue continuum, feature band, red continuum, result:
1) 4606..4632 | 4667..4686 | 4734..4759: 0.8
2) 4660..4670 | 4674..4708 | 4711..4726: 1.1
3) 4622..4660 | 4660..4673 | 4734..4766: 0.3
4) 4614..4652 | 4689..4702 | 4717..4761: 0.8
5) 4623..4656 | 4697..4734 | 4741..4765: -0.4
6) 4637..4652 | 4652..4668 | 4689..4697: -1.2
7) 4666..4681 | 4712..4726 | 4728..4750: -0.8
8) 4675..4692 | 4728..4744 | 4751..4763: 0.3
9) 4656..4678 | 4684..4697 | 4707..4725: 0.7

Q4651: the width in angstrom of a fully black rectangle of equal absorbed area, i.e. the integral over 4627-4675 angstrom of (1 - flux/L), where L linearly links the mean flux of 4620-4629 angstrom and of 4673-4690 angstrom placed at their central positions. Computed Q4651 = 1.8 angstrom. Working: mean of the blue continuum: 0.989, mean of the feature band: 0.923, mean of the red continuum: 0.926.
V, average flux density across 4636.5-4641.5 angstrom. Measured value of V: 0.906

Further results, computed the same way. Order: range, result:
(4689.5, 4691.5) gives 0.928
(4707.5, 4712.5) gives 0.948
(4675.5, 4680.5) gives 0.937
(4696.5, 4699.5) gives 0.865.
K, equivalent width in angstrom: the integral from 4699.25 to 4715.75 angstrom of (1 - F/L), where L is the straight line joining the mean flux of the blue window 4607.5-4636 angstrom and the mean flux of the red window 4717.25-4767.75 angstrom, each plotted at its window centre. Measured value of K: 0.2 angstrom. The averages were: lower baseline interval 0.945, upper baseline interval 0.965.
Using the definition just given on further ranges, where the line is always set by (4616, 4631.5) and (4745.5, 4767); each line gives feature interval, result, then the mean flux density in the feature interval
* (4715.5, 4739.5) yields -0.3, 0.972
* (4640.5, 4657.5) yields 1.3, 0.886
